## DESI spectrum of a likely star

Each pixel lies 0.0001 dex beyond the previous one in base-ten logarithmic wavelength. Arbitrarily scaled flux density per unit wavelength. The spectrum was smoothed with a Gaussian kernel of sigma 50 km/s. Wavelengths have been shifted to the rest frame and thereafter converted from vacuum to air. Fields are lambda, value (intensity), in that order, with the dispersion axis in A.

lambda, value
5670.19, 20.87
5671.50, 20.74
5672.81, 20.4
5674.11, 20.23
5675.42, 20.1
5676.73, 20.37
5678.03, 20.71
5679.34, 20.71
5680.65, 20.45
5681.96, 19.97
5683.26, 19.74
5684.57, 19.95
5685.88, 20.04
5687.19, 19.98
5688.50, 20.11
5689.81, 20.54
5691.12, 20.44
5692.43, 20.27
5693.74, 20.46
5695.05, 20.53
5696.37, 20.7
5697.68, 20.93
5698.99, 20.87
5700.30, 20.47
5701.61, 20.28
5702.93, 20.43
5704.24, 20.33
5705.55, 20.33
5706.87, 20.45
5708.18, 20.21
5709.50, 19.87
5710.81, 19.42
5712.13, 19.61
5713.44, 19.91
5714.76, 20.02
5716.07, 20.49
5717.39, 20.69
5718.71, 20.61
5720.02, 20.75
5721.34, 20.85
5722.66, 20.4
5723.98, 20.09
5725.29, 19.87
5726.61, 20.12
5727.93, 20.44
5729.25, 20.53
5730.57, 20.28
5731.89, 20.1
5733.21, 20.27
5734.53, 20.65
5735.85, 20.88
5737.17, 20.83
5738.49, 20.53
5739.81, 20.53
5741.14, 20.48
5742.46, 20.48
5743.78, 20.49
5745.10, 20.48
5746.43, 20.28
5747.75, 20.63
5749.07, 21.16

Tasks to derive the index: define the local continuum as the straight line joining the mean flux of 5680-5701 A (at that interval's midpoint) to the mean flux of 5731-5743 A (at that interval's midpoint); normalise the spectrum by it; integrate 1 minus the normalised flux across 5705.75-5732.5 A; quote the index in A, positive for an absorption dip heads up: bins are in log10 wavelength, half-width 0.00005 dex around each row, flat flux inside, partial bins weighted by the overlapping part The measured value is 0.3 A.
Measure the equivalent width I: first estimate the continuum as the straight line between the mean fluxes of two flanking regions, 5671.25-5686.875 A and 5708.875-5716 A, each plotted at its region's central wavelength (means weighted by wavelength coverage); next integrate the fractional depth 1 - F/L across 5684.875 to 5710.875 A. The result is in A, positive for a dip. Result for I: -0.4 A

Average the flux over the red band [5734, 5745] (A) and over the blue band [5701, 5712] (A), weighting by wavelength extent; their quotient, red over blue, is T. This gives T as 1.0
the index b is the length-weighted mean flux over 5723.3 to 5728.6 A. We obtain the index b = 20.1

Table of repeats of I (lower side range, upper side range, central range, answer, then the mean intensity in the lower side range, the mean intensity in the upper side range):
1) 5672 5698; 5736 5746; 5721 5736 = 0.1 A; 20.3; 20.5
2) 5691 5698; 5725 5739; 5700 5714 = 0.3 A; 20.5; 20.4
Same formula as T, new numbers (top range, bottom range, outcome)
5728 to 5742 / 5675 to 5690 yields 1.01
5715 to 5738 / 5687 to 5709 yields 1.00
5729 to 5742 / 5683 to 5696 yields 1.01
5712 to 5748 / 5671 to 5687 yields 1.01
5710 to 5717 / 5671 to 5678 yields 0.98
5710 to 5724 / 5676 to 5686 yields 1.00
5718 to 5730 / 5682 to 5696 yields 1.01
